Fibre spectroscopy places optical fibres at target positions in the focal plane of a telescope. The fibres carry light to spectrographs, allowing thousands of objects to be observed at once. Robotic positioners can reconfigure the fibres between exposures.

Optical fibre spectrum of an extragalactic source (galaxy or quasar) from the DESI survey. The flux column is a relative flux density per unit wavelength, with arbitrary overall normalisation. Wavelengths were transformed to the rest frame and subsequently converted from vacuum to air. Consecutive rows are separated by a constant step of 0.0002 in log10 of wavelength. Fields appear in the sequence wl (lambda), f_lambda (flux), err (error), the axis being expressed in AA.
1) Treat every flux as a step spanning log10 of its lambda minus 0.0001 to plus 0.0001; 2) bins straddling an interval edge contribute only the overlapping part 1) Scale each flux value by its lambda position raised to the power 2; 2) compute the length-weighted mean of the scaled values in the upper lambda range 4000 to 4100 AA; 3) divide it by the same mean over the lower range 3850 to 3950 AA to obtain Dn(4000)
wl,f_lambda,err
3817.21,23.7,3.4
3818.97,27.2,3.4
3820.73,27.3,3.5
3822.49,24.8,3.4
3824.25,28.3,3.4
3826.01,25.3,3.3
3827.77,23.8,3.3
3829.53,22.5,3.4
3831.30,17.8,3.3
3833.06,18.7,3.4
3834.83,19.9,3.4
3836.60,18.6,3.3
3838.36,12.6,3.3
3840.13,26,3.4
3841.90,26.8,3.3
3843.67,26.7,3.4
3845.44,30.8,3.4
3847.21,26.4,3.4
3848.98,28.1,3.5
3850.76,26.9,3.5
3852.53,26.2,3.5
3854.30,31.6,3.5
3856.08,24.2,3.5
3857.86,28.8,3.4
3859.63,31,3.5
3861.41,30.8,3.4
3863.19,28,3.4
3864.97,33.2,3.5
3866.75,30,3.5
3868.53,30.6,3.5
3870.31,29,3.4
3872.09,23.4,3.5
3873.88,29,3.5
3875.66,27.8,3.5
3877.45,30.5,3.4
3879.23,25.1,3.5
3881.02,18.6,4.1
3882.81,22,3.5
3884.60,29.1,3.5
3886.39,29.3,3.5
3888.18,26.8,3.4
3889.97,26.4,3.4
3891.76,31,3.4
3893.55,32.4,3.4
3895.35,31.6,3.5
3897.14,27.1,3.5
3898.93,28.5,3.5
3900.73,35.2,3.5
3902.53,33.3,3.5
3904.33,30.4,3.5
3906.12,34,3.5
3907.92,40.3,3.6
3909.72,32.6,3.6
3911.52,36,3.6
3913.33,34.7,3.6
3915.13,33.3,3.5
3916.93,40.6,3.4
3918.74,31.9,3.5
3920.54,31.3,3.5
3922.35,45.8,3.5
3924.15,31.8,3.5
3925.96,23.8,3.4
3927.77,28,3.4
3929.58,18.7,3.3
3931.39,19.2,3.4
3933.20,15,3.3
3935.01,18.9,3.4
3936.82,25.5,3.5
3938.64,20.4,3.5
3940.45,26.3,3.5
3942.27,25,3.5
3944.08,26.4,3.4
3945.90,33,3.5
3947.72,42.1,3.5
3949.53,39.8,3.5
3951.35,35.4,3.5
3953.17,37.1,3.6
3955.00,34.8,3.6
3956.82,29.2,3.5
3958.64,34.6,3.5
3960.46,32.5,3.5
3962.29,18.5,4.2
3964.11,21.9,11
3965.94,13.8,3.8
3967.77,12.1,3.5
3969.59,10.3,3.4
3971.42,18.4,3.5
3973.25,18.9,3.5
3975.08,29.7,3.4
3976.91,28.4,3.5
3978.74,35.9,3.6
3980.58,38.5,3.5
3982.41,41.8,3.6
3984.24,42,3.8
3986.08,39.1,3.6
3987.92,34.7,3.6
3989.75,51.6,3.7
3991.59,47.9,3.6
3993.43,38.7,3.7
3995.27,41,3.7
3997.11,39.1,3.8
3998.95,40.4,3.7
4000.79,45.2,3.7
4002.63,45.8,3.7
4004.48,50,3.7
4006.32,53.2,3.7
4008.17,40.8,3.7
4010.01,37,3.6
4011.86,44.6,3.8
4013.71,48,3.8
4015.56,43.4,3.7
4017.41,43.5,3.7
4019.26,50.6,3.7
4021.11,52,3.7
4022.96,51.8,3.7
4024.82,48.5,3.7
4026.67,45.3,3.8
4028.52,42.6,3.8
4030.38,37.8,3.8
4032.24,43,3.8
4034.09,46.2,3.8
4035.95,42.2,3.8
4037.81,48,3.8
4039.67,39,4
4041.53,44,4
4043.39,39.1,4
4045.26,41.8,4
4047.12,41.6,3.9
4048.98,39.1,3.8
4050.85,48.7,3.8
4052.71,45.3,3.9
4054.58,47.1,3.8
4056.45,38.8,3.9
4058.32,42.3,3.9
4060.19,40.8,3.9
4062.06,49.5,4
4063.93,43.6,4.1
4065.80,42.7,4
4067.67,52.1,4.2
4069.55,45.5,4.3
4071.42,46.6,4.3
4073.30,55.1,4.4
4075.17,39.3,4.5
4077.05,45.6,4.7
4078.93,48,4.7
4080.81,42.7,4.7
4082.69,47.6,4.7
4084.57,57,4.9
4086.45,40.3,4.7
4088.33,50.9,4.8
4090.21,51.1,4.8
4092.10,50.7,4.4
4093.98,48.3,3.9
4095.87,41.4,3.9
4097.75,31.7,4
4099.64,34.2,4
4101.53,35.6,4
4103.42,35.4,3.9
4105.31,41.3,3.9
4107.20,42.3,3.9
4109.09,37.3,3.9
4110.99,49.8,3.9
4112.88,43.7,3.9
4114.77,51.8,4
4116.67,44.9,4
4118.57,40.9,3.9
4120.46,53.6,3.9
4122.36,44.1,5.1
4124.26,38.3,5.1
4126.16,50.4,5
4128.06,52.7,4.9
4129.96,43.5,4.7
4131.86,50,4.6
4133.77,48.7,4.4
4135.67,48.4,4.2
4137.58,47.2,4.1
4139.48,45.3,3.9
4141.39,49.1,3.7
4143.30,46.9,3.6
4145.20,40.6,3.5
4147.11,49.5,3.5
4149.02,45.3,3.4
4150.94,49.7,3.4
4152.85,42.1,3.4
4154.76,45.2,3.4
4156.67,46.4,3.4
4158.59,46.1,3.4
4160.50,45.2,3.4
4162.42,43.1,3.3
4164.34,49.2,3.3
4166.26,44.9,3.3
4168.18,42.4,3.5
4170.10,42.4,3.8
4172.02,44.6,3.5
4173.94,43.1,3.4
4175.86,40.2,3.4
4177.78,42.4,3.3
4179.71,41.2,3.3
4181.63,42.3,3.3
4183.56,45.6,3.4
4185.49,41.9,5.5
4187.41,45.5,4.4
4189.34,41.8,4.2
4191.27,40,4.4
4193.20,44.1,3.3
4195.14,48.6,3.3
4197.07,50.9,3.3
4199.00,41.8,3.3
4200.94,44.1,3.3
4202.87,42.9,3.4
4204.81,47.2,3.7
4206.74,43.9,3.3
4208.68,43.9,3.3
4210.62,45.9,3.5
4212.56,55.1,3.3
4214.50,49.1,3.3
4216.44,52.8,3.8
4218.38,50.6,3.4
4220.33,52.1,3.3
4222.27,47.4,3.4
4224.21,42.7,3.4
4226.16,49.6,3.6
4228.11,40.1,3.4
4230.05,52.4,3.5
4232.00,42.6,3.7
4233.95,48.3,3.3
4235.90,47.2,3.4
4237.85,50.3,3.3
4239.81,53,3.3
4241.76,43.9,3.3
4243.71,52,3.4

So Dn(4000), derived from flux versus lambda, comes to 1.66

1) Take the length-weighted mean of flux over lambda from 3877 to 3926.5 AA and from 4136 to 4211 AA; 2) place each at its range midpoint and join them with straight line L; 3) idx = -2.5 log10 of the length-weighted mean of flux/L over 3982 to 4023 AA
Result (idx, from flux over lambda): -0.22 mag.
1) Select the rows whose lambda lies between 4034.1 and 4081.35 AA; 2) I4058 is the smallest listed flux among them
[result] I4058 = 38.8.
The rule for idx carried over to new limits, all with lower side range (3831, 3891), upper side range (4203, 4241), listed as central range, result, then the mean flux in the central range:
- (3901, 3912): -0.18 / 34.4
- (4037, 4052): -0.15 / 42.7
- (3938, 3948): 0.11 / 28.3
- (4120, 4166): -0.08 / 46.6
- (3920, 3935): 0.16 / 26.1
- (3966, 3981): 0.40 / 23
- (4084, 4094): -0.23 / 49.6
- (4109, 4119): -0.10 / 45.5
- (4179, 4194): 0.07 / 42.8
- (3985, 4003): -0.23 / 42.2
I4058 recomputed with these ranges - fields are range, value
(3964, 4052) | 10.3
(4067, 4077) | 39.3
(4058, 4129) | 31.7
